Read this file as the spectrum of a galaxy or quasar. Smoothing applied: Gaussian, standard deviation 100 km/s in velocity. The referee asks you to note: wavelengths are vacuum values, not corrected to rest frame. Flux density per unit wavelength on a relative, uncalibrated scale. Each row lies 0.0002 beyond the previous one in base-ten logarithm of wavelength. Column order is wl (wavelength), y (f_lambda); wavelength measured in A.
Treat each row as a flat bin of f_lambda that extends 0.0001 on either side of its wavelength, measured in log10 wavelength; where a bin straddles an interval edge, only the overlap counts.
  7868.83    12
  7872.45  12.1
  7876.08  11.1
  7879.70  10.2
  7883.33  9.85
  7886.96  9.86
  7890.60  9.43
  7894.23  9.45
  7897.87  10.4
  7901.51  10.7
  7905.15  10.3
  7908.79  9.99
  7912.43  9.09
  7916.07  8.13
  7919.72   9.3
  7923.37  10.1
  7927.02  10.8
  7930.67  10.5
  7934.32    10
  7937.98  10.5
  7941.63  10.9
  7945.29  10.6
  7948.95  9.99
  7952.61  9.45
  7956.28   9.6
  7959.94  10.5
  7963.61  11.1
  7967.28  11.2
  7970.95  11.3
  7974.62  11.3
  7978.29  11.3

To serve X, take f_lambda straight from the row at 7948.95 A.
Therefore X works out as 9.99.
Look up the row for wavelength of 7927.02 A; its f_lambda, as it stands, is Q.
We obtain 10.8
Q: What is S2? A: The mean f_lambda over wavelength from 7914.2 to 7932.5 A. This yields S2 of 9.77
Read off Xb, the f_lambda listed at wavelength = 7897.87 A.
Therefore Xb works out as 10.4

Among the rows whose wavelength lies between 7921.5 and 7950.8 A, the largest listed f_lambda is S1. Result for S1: 10.9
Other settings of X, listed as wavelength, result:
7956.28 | 9.6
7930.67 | 10.5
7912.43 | 9.09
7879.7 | 10.2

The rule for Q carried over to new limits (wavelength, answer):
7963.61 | 11.1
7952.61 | 9.45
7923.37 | 10.1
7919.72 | 9.3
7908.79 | 9.99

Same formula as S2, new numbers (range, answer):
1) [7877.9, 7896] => 9.76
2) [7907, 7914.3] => 9.54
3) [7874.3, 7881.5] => 10.7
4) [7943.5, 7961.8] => 10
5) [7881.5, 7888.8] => 9.85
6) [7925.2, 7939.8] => 10.4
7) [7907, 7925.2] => 9.32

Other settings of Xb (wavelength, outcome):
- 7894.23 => 9.45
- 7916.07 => 8.13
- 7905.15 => 10.3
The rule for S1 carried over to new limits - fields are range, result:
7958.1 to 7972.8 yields 11.3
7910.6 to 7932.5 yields 10.8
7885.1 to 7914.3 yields 10.7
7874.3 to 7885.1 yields 11.1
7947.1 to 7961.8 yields 10.5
